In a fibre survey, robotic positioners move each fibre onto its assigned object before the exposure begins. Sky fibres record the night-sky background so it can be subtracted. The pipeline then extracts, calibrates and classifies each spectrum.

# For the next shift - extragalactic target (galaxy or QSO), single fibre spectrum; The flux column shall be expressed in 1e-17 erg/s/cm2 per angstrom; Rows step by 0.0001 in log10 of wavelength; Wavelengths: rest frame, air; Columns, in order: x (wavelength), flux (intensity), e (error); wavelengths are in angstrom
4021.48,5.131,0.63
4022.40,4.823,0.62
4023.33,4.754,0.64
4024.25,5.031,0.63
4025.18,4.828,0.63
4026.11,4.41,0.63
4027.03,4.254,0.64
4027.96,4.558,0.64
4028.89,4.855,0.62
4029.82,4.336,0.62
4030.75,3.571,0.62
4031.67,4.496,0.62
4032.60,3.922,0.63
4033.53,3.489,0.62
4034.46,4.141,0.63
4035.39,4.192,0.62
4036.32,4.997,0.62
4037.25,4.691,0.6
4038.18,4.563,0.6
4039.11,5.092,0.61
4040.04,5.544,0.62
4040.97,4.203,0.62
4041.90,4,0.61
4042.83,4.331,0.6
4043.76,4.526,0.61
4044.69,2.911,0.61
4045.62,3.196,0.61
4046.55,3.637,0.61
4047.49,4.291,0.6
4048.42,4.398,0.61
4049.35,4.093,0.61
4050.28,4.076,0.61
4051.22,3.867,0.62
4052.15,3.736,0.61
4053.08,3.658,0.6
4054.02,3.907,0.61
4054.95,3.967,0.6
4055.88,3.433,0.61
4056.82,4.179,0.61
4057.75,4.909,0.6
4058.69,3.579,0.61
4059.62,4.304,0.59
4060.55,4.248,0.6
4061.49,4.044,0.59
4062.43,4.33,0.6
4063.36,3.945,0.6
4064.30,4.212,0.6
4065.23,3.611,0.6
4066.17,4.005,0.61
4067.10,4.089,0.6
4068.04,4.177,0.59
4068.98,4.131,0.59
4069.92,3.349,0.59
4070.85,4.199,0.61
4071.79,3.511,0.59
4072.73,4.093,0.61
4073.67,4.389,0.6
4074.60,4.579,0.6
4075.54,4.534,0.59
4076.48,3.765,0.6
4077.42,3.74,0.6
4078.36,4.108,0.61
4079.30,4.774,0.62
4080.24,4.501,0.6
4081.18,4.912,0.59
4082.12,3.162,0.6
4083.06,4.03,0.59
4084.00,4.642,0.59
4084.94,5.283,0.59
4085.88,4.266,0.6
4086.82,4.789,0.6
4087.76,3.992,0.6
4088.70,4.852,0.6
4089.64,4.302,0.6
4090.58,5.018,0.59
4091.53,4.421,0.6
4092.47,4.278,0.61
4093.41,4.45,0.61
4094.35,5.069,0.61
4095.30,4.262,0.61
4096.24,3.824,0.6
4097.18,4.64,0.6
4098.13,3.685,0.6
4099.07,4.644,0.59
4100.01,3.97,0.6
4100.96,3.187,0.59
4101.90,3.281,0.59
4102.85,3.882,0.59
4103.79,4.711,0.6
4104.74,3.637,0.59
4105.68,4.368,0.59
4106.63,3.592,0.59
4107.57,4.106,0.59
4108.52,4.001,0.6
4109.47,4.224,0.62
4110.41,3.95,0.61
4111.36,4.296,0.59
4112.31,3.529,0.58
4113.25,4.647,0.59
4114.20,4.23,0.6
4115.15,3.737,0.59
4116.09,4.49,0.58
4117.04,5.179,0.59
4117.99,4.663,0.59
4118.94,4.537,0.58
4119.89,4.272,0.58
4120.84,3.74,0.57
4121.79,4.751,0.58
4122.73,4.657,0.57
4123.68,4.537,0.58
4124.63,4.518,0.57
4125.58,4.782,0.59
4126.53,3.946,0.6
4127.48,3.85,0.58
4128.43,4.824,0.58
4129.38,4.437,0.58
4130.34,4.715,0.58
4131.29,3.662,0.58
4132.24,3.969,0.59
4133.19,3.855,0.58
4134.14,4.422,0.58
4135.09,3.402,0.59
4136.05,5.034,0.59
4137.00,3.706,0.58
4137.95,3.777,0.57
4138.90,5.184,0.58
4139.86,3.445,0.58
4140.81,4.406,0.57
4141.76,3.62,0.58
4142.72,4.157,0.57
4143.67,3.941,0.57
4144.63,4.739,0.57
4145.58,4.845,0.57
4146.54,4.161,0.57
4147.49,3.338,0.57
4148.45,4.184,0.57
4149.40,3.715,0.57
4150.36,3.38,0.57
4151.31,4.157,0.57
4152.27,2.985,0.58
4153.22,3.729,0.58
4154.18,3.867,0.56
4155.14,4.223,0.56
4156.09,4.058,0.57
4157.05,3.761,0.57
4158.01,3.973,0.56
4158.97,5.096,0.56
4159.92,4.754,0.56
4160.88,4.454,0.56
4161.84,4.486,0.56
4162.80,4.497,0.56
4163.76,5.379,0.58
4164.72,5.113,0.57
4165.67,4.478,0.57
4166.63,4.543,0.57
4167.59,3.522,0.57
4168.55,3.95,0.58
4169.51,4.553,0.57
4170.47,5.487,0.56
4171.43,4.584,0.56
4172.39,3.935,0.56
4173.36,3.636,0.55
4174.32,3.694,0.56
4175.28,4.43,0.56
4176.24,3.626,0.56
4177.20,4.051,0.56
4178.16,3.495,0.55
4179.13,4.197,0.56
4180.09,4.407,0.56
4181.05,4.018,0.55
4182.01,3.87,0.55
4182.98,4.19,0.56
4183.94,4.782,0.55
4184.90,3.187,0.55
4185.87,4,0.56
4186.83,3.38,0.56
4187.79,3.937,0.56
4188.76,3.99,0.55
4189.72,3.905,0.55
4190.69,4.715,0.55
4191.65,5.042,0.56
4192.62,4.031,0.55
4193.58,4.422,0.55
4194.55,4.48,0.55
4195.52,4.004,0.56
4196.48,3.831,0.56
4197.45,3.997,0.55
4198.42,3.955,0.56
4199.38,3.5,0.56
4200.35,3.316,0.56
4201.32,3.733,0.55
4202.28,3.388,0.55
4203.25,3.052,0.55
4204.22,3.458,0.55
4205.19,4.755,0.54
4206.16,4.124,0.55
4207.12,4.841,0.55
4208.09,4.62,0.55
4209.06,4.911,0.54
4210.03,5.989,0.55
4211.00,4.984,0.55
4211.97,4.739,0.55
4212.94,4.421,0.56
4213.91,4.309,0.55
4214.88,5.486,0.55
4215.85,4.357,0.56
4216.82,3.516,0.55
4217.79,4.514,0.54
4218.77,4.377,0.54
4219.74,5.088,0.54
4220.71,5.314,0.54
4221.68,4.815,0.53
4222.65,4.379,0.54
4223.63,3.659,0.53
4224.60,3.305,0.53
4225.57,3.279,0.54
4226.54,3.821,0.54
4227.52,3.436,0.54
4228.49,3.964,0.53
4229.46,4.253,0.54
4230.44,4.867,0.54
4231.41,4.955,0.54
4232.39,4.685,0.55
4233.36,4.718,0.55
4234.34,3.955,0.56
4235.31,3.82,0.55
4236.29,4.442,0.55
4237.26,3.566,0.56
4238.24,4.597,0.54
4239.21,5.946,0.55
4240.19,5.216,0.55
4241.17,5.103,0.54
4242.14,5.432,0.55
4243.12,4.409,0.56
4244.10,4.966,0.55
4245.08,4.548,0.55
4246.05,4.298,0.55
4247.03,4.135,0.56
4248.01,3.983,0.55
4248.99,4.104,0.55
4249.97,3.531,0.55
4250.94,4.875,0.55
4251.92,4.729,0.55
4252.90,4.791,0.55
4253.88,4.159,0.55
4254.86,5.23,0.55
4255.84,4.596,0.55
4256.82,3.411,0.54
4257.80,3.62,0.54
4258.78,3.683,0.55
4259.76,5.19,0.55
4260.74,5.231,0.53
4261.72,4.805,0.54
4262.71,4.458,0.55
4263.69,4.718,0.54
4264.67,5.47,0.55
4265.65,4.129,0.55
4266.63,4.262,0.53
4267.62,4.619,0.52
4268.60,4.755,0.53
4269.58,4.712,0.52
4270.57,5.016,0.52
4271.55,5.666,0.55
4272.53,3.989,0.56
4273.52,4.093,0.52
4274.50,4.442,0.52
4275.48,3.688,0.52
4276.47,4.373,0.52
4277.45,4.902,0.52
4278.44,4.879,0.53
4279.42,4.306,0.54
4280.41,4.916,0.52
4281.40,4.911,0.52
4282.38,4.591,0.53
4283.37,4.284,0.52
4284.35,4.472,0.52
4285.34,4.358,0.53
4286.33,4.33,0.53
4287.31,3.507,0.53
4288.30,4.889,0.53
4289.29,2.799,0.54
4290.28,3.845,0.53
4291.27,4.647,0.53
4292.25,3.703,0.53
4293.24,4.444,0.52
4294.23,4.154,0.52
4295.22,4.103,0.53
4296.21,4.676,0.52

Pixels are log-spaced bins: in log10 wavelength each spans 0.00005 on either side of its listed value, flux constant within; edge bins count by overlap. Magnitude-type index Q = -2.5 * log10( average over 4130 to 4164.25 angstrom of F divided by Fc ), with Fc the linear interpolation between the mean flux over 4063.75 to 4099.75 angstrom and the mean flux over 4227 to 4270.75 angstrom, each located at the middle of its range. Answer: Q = 0.06 mag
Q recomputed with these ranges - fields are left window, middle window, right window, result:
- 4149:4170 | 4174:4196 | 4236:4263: 0.06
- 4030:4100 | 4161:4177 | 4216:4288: -0.01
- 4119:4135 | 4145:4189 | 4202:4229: 0.04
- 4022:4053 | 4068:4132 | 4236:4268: 0.03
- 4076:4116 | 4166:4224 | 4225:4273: 0.04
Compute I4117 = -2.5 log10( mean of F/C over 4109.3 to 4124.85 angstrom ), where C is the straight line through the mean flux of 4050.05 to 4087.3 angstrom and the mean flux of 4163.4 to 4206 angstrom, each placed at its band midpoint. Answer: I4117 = -0.062 mag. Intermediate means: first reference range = 4.13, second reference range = 4.09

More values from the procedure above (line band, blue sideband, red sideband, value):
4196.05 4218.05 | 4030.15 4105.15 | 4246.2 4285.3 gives 0.04 mag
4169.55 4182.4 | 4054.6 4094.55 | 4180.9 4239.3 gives 0.03 mag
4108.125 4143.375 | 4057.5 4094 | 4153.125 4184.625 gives 0.00 mag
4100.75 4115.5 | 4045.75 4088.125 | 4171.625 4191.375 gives 0.03 mag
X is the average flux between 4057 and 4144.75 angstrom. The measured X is 4.22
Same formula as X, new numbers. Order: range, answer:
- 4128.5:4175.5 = 4.2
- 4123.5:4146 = 4.23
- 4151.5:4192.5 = 4.19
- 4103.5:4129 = 4.29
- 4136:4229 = 4.18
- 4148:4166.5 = 4.23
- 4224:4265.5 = 4.43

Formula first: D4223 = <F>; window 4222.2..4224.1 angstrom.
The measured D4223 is 4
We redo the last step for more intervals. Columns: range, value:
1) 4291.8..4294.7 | 4.1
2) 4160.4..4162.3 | 4.46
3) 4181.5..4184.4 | 4.27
